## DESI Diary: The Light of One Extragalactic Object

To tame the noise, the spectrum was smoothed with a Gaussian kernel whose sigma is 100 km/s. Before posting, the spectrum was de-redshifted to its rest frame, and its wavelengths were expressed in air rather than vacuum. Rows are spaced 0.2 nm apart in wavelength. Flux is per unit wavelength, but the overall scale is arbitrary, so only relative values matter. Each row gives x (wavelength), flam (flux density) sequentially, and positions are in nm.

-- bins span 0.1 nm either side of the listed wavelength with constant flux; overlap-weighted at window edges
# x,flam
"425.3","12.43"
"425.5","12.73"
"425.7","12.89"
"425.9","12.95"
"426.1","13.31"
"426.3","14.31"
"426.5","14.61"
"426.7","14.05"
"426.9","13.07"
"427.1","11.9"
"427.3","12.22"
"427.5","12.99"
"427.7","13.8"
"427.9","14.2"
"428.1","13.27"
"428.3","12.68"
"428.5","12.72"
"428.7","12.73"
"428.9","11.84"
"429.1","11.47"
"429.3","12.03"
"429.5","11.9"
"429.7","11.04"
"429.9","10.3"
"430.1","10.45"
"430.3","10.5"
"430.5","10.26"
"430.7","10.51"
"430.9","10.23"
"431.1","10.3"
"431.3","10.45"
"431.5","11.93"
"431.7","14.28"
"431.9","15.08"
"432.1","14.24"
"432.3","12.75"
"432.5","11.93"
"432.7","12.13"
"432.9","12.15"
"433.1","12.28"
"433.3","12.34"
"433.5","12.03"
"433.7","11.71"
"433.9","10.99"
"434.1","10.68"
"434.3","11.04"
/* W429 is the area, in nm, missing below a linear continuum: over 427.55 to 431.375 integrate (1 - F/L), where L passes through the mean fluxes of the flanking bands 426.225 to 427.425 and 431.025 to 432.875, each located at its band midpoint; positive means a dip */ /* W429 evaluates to 0.39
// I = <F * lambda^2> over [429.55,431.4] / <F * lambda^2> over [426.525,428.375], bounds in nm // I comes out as 0.81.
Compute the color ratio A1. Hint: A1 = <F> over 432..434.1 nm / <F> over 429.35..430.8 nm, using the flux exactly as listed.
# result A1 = 1.13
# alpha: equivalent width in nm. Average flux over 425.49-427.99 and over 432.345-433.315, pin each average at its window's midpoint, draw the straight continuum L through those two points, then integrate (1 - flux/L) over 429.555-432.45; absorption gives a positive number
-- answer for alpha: 0.21 nm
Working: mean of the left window 13.3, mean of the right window 12.2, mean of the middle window 11.6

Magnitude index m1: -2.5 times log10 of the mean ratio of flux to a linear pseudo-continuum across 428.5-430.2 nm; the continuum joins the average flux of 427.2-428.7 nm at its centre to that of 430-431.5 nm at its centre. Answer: 0.02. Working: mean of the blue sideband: 13.1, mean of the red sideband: 10.5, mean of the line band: 11.5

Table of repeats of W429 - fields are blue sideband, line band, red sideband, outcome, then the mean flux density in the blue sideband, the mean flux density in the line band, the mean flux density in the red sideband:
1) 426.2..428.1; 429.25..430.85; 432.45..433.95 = 0.24 nm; 13.5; 10.8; 12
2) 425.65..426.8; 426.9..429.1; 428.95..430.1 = -0.07 nm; 13.7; 12.8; 11.3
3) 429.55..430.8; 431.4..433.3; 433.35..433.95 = -0.28 nm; 10.6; 12.9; 11.7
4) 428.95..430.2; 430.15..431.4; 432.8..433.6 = 0.13 nm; 11.2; 10.4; 12.2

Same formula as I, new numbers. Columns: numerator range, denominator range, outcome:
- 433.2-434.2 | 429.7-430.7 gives 1.12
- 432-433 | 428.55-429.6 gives 1.07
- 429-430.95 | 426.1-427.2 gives 0.82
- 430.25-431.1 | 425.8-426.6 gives 0.77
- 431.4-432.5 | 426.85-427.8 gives 1.08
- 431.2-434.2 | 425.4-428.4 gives 0.95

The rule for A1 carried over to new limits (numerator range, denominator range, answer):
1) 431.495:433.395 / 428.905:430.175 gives 1.15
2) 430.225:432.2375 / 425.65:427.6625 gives 0.89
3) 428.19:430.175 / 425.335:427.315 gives 0.89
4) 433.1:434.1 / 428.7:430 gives 1.02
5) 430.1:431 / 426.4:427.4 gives 0.79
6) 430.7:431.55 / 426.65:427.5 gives 0.83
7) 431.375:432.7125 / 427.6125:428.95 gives 1.01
